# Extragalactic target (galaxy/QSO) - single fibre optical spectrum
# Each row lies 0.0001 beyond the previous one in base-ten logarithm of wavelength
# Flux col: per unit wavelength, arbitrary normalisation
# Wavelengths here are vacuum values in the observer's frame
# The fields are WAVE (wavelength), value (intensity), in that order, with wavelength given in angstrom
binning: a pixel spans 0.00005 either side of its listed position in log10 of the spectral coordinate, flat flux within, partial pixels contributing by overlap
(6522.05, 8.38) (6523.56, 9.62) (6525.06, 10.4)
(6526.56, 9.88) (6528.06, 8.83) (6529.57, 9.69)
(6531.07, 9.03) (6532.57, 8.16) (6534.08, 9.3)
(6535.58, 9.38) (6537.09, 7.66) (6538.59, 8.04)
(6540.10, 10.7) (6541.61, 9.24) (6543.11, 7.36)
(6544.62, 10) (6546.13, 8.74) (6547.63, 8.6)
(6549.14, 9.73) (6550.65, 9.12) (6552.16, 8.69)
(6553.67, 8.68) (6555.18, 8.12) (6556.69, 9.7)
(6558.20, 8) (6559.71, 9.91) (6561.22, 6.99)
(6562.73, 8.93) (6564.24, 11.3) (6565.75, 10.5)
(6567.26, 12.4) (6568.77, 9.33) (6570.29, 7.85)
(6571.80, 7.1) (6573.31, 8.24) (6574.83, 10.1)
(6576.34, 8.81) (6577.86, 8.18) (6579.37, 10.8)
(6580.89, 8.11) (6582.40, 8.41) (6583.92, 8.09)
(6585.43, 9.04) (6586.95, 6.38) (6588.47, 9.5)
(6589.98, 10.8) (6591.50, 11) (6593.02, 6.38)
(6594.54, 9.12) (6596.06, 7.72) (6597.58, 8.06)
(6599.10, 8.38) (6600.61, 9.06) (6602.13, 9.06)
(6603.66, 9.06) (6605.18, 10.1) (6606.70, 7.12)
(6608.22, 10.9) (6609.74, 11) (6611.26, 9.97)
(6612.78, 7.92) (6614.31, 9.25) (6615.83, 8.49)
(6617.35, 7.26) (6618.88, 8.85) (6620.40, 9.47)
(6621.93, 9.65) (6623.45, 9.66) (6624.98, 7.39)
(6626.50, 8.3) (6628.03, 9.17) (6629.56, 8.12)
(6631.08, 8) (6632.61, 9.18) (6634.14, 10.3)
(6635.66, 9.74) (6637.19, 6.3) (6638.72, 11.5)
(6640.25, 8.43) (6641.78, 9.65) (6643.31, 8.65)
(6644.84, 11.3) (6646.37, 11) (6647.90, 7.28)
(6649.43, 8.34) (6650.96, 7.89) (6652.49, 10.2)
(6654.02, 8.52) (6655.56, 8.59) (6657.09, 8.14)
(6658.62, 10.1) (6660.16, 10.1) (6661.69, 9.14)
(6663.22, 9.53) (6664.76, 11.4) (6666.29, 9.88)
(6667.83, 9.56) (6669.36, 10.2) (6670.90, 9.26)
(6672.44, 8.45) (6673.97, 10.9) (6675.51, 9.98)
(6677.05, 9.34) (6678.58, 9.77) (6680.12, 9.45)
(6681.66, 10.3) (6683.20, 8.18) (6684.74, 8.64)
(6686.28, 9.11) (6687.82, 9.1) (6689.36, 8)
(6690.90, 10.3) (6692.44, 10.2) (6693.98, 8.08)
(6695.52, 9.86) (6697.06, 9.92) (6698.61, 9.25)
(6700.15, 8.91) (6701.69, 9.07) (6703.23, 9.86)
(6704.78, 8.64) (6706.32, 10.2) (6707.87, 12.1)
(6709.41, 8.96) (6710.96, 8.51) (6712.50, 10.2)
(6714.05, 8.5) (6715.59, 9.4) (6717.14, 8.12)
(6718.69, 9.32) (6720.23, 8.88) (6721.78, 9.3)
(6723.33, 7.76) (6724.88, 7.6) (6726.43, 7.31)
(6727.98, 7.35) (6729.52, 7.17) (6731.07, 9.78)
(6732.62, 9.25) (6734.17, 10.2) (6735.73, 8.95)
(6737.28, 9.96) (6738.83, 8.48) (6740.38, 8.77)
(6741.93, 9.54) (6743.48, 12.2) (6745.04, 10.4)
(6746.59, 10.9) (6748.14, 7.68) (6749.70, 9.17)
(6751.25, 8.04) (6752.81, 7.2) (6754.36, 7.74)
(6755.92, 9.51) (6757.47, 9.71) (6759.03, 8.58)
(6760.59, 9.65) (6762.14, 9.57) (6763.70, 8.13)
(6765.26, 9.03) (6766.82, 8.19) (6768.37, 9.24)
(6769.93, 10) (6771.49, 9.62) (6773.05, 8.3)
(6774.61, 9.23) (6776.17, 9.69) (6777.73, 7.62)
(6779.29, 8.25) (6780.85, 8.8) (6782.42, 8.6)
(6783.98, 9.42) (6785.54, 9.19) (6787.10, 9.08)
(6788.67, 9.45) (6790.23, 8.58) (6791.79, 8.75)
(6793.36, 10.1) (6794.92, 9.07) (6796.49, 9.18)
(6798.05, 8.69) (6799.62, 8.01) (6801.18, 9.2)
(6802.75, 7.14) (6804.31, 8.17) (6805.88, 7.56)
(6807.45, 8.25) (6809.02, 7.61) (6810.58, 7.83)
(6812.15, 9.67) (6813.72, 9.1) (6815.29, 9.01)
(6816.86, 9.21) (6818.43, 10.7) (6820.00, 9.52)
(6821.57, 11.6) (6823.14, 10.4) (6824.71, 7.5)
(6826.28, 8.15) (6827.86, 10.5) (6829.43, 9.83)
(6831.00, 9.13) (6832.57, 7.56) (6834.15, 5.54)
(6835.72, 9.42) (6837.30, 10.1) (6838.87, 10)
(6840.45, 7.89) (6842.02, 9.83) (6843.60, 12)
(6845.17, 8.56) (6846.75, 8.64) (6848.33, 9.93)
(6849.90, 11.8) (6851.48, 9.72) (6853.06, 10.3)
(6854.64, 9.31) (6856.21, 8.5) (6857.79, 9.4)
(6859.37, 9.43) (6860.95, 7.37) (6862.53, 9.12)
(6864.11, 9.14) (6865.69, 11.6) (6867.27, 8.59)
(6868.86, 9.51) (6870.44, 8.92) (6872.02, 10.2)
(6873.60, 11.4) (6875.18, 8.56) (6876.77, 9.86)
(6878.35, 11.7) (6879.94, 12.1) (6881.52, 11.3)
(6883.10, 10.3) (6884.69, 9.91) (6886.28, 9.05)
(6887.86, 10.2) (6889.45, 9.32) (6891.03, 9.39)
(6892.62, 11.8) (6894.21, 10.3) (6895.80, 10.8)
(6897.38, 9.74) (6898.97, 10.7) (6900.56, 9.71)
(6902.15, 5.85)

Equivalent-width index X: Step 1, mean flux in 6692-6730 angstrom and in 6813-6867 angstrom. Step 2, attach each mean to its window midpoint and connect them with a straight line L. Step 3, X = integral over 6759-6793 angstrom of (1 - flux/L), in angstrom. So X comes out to 0.8 angstrom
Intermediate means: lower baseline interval 8.98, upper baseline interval 9.4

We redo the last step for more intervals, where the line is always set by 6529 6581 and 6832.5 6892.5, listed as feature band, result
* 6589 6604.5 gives 0.4 angstrom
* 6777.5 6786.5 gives 0.7 angstrom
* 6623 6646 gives 0.3 angstrom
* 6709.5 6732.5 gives 2.0 angstrom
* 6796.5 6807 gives 1.5 angstrom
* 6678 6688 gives 0.1 angstrom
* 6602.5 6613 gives -0.4 angstrom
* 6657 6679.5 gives -1.2 angstrom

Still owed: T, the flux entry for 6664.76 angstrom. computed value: 11.4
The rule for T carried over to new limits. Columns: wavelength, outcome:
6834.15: 5.54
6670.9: 9.26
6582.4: 8.41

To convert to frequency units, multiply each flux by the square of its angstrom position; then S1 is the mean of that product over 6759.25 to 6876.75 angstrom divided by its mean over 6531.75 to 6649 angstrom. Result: 1.1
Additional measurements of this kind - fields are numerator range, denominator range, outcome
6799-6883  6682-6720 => 1.05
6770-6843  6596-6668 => 1.03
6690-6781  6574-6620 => 1.06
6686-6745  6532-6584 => 1.07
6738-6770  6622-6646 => 1.04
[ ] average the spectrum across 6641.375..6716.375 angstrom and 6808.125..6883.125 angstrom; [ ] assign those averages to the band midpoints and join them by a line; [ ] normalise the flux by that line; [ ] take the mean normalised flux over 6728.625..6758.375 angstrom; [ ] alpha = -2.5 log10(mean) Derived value 0.03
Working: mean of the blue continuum 9.43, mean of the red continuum 9.52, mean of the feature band 9.18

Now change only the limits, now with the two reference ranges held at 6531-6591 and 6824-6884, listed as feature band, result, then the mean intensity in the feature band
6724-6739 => 0.09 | 8.6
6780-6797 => 0.04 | 9.1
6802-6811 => 0.21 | 7.77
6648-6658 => 0.08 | 8.55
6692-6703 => -0.01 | 9.33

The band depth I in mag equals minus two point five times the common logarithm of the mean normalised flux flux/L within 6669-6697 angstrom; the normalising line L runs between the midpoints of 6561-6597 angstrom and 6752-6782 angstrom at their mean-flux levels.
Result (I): -0.06 mag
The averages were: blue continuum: 8.99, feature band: 9.4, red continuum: 8.84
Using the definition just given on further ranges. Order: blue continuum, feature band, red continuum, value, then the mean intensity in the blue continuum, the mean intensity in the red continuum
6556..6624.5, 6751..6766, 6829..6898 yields 0.08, 9.01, 9.71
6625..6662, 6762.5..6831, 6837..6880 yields 0.07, 9.05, 9.72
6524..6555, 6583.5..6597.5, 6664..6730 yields 0.06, 9.05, 9.22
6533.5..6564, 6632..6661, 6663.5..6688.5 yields 0.02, 8.88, 9.59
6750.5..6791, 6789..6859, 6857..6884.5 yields 0.04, 8.86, 9.91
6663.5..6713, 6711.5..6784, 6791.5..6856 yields 0.05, 9.54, 9.13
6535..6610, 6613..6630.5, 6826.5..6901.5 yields 0.05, 8.98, 9.73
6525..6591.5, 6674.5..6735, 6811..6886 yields 0.02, 9.05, 9.6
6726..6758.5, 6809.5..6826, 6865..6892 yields 0.03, 9.03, 10.1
